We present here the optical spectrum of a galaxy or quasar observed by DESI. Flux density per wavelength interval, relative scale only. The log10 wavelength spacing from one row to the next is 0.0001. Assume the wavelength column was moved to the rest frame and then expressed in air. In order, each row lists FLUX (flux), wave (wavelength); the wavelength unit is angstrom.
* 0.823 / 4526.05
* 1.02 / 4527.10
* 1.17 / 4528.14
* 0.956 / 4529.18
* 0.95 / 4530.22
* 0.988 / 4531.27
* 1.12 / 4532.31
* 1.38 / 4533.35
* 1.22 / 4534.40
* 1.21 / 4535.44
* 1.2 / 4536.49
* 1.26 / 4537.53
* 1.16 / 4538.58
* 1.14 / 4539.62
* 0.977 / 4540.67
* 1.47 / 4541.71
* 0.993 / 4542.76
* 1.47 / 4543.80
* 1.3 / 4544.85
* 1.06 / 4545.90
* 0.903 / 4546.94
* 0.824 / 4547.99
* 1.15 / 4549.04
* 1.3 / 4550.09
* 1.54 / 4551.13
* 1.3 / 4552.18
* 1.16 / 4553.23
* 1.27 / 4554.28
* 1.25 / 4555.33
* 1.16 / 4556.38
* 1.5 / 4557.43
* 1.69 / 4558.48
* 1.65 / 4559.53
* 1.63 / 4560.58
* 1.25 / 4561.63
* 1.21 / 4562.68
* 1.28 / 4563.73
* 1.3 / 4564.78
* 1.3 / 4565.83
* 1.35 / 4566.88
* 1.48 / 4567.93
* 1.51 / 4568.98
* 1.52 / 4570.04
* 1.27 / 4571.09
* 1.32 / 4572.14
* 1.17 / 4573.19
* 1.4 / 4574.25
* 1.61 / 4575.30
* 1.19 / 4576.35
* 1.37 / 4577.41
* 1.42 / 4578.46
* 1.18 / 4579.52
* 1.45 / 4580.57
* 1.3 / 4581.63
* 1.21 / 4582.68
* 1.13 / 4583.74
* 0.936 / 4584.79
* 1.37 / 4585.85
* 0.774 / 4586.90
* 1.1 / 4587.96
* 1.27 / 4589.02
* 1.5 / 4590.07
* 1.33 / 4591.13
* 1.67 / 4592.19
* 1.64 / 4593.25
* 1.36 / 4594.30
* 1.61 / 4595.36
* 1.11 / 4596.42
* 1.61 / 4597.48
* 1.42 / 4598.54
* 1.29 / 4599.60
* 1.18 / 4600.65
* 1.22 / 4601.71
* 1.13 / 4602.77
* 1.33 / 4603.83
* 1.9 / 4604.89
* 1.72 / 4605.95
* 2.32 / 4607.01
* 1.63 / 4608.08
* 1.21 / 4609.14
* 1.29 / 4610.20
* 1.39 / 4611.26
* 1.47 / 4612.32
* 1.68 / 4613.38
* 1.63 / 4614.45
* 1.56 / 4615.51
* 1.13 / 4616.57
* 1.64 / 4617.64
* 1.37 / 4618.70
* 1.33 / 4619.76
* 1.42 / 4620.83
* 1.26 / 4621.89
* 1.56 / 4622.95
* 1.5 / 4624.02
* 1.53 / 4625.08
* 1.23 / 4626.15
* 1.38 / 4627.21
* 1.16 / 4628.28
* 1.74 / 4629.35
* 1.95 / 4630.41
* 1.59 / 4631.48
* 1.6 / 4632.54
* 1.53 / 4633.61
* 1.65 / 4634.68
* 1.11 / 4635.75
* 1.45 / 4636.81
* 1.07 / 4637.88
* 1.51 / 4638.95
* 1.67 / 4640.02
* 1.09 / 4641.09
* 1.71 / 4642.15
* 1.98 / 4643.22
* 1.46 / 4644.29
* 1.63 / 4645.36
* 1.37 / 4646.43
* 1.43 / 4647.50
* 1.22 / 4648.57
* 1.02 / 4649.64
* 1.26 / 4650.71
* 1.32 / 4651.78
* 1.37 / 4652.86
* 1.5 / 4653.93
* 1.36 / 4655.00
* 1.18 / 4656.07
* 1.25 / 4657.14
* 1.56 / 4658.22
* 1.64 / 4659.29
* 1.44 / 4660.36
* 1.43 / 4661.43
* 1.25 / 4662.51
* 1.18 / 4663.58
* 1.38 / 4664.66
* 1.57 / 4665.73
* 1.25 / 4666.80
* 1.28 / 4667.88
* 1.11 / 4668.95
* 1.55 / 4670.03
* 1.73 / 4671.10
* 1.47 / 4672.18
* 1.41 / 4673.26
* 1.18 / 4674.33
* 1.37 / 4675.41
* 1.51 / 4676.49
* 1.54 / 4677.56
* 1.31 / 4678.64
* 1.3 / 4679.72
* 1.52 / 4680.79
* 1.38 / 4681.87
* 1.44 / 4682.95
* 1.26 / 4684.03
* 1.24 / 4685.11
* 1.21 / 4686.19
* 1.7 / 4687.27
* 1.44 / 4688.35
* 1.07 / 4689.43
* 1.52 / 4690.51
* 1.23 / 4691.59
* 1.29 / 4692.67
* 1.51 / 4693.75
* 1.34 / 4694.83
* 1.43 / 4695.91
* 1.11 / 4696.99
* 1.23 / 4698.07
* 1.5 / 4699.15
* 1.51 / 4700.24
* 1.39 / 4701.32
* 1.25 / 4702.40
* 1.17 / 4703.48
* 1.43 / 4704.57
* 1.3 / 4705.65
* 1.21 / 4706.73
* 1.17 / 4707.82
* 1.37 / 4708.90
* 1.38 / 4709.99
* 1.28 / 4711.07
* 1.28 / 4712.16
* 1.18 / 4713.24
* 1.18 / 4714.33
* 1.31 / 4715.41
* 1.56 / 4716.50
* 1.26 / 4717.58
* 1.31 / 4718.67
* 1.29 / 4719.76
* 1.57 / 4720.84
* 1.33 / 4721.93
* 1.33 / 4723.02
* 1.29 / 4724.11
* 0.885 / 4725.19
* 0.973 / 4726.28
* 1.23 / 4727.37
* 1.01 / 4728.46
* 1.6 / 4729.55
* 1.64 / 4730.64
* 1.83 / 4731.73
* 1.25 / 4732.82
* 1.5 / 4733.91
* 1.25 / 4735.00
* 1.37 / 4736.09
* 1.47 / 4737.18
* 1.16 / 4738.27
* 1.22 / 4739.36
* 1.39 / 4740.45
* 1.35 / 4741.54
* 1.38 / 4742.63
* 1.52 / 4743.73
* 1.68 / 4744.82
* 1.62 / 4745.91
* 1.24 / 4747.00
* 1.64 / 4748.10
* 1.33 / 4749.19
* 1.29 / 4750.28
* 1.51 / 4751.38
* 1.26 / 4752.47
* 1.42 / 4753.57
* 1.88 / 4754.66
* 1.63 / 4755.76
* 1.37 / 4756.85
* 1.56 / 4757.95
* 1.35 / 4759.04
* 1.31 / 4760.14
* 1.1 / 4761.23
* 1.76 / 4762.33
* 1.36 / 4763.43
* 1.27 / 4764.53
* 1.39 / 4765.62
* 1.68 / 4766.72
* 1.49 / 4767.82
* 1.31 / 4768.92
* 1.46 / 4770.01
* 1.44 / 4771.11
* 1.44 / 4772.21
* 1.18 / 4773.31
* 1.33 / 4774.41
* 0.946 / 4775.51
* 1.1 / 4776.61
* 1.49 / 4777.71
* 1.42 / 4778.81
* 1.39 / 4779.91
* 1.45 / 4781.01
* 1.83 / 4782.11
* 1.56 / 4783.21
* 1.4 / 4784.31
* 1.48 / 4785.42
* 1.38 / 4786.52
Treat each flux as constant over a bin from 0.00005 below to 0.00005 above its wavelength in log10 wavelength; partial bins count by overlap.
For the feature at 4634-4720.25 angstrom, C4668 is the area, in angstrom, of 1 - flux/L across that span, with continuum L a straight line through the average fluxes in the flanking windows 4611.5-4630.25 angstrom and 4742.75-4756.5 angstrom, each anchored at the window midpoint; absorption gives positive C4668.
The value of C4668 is 6.23 angstrom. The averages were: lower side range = 1.46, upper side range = 1.5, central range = 1.37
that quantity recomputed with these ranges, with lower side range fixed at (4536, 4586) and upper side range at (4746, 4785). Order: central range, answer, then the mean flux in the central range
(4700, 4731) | 2.0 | 1.3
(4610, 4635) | -2.9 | 1.48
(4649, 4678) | -0.4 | 1.37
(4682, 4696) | 0.1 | 1.36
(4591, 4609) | -2.5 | 1.5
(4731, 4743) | 0.2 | 1.38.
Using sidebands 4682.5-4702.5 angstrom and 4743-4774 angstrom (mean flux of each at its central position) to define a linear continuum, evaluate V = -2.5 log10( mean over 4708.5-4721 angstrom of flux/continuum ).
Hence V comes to 0.05 mag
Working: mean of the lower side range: 1.35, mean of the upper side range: 1.44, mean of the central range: 1.32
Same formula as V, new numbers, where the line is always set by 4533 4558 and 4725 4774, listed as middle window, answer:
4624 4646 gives -0.16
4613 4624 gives -0.14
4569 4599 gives -0.07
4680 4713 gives 0.01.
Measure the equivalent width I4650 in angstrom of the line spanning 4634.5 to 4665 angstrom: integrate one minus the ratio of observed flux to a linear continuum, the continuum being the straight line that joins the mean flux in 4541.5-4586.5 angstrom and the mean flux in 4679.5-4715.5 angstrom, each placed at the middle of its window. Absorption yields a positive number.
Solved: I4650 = -1.7 angstrom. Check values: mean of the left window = 1.3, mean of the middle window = 1.39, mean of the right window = 1.33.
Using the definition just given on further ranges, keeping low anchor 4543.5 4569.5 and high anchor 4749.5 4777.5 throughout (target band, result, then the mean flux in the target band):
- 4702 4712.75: 0.7 angstrom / 1.28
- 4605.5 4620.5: -2.1 angstrom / 1.52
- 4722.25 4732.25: 0.5 angstrom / 1.31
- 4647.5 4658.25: 0.4 angstrom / 1.3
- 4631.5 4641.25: -0.6 angstrom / 1.43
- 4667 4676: -0.2 angstrom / 1.38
